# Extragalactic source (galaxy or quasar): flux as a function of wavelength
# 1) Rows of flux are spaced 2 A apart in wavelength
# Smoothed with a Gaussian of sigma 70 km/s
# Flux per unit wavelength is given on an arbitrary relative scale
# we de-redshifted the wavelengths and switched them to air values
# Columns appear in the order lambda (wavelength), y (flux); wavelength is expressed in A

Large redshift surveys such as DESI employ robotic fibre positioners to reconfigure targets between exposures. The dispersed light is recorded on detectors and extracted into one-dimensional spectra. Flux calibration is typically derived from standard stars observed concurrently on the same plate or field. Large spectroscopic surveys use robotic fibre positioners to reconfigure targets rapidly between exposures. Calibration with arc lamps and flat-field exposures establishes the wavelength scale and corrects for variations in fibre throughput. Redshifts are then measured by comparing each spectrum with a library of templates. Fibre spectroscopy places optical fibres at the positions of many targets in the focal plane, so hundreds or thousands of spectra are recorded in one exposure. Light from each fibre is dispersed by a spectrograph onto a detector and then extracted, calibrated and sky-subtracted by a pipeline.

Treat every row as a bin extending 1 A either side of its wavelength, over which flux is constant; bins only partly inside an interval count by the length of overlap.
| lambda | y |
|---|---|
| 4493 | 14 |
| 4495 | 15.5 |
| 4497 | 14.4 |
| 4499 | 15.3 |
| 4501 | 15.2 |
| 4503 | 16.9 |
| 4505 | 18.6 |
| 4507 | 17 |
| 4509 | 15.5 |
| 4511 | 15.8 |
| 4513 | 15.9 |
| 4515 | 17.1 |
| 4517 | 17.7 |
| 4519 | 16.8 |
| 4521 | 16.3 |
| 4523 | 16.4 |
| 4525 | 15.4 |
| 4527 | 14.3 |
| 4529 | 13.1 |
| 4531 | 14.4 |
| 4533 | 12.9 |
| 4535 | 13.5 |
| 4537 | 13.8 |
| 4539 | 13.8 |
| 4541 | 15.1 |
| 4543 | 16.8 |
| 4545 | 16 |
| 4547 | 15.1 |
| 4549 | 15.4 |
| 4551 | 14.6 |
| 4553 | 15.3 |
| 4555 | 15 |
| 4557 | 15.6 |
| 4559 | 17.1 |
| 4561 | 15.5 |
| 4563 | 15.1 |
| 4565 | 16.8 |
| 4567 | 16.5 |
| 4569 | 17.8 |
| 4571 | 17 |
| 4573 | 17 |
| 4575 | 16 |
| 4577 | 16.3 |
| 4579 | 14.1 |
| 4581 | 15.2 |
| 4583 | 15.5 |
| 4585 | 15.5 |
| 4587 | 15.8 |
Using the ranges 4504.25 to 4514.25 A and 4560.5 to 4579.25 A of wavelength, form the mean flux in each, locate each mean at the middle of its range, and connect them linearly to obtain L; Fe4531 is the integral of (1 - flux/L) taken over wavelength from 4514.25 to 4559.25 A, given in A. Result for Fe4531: 3.2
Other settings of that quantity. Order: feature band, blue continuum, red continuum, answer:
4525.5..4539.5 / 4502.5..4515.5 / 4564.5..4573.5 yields 2.6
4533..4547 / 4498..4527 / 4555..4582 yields 1.3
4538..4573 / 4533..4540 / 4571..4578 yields -1.8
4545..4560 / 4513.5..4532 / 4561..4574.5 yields 0.8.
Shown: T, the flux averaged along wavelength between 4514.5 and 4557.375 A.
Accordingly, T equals 15.2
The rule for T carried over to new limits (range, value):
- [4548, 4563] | 15.5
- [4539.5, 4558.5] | 15.4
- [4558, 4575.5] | 16.5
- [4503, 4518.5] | 16.8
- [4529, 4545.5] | 14.4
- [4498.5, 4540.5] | 15.5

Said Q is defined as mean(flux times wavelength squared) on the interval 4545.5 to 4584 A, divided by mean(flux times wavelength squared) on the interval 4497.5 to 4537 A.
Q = 1.04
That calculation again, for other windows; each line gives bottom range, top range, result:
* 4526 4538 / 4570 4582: 1.19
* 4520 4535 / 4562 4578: 1.16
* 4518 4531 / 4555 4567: 1.06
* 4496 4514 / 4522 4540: 0.89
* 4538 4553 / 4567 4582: 1.08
